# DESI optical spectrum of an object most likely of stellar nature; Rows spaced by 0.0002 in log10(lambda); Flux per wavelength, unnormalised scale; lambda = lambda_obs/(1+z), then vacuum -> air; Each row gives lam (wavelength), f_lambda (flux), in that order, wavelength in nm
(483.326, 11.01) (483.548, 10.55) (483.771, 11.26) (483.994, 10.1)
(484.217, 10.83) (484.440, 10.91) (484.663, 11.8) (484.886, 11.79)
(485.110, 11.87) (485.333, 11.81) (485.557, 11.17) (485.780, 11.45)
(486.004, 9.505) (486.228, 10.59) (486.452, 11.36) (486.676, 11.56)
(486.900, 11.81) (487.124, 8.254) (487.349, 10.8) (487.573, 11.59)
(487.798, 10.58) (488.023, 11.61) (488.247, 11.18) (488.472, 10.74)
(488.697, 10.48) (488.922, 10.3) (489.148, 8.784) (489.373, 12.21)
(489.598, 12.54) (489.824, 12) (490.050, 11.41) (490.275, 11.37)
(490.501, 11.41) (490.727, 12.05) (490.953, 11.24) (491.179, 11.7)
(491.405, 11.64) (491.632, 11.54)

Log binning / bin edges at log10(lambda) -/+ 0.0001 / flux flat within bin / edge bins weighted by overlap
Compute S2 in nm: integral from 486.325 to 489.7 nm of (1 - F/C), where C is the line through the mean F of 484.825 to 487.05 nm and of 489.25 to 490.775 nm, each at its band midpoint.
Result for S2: 0.18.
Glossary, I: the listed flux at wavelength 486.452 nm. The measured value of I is 11.36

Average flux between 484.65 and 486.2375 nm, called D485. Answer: 11.3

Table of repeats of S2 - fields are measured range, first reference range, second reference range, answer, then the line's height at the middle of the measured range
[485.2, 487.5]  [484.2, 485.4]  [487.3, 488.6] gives 0.10 nm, 11.3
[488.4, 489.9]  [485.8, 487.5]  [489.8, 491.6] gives 0.03 nm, 11.2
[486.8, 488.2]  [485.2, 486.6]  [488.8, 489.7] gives 0.02 nm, 11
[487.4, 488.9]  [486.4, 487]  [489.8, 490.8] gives 0.08 nm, 11.6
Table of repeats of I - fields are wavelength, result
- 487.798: 10.58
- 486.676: 11.56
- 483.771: 11.26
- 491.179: 11.7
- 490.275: 11.37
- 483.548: 10.55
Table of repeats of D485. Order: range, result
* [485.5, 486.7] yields 10.9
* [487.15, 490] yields 11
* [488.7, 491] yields 11.3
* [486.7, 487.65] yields 10.7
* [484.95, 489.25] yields 10.8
